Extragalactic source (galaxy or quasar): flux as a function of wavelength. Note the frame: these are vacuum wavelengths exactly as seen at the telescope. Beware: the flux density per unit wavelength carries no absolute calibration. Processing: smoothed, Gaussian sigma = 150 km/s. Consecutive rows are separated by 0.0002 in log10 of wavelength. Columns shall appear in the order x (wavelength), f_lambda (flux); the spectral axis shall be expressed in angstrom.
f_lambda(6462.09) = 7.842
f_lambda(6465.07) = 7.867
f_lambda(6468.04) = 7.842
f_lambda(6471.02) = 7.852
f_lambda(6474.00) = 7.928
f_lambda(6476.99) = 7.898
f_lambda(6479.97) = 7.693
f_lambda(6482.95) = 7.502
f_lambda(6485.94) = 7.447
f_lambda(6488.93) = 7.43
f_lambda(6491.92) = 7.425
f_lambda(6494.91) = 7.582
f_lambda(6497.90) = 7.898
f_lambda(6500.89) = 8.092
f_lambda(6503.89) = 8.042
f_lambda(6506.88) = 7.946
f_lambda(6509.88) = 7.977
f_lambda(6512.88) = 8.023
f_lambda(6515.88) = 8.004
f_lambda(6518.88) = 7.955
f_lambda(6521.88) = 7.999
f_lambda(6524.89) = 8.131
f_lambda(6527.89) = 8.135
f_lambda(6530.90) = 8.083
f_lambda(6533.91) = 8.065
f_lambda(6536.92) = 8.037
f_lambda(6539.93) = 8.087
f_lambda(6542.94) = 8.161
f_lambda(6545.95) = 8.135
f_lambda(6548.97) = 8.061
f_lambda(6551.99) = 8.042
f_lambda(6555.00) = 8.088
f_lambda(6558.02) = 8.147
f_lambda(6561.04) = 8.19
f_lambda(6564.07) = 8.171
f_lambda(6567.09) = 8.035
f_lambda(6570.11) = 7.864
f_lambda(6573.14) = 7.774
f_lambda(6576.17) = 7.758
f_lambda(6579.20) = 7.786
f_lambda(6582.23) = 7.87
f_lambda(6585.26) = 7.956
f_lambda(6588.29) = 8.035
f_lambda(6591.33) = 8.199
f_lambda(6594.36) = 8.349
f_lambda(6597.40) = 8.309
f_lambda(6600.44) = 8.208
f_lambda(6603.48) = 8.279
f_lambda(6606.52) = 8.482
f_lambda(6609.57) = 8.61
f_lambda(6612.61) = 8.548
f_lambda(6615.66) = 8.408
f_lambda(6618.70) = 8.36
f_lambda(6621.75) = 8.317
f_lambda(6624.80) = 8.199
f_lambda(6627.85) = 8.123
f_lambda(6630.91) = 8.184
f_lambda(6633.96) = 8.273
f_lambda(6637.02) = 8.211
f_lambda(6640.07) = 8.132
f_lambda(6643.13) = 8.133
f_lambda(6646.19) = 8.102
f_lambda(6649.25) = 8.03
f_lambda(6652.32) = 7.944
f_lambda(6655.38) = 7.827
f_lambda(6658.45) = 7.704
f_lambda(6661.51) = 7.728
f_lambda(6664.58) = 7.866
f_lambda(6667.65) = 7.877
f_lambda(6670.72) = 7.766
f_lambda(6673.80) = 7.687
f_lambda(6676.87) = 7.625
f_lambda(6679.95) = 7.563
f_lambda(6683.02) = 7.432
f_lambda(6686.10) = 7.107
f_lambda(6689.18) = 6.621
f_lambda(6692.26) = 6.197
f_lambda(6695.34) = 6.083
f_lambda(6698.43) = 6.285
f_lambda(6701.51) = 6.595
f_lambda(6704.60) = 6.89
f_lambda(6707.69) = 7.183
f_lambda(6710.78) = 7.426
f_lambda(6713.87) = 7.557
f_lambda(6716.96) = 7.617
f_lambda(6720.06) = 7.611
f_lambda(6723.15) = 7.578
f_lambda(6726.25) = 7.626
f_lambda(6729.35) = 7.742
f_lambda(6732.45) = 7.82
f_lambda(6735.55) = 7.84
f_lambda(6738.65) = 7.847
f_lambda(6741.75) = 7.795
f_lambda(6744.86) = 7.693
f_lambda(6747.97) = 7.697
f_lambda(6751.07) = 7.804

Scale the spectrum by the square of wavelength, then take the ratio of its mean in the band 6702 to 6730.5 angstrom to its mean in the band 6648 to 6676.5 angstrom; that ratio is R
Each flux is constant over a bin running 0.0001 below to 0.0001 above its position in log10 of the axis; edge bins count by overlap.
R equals 1.0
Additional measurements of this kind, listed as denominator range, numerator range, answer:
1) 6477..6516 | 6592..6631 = 1.11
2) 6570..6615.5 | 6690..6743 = 0.93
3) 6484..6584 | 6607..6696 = 1.02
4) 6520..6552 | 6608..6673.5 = 1.03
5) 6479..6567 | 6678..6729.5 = 0.94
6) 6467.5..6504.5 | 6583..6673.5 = 1.10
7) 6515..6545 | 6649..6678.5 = 1.01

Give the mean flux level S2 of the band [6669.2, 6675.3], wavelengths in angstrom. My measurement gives 7.72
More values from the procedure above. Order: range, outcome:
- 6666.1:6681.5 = 7.7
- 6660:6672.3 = 7.8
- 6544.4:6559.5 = 8.1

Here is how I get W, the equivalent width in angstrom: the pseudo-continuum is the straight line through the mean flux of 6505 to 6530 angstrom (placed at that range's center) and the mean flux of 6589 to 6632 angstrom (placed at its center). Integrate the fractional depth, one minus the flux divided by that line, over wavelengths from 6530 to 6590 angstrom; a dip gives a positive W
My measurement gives 1.0 angstrom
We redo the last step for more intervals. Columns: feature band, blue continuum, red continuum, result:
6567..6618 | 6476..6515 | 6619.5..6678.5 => -1.58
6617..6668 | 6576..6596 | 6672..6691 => -3.06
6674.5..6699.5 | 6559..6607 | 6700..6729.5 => 2.05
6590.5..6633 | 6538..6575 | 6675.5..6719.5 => -3.75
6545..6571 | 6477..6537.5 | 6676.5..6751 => -1.18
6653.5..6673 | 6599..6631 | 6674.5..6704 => -1.10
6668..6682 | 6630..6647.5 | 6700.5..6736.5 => 0.32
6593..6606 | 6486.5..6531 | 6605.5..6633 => -0.04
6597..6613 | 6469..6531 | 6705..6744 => -1.36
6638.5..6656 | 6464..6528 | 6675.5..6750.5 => -1.32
